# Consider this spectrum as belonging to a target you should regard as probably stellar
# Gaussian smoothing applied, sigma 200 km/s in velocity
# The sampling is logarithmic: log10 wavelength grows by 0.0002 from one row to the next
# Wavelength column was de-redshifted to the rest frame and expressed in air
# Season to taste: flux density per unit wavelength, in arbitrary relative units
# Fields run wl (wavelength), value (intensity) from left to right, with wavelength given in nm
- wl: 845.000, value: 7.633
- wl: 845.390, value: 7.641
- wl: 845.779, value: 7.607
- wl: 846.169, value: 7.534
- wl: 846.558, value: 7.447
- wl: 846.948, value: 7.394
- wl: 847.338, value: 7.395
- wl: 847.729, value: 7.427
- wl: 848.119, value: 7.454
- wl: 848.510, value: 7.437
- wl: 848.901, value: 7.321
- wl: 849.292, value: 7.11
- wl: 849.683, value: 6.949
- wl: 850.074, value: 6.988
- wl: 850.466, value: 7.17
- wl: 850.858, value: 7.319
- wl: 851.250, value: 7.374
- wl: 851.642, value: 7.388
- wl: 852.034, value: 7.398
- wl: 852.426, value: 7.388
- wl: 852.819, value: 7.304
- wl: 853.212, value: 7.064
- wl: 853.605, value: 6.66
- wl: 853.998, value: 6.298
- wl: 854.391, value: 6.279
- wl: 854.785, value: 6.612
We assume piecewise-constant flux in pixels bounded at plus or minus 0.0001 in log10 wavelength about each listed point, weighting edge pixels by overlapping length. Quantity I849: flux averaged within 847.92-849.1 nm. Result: 7.4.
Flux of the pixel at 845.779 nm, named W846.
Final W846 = 7.607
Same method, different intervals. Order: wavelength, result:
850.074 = 6.988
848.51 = 7.437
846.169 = 7.534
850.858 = 7.319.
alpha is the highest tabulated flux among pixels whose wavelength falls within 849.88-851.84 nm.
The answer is 7.388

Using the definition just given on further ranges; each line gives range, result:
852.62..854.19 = 7.304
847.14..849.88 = 7.454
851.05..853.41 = 7.398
